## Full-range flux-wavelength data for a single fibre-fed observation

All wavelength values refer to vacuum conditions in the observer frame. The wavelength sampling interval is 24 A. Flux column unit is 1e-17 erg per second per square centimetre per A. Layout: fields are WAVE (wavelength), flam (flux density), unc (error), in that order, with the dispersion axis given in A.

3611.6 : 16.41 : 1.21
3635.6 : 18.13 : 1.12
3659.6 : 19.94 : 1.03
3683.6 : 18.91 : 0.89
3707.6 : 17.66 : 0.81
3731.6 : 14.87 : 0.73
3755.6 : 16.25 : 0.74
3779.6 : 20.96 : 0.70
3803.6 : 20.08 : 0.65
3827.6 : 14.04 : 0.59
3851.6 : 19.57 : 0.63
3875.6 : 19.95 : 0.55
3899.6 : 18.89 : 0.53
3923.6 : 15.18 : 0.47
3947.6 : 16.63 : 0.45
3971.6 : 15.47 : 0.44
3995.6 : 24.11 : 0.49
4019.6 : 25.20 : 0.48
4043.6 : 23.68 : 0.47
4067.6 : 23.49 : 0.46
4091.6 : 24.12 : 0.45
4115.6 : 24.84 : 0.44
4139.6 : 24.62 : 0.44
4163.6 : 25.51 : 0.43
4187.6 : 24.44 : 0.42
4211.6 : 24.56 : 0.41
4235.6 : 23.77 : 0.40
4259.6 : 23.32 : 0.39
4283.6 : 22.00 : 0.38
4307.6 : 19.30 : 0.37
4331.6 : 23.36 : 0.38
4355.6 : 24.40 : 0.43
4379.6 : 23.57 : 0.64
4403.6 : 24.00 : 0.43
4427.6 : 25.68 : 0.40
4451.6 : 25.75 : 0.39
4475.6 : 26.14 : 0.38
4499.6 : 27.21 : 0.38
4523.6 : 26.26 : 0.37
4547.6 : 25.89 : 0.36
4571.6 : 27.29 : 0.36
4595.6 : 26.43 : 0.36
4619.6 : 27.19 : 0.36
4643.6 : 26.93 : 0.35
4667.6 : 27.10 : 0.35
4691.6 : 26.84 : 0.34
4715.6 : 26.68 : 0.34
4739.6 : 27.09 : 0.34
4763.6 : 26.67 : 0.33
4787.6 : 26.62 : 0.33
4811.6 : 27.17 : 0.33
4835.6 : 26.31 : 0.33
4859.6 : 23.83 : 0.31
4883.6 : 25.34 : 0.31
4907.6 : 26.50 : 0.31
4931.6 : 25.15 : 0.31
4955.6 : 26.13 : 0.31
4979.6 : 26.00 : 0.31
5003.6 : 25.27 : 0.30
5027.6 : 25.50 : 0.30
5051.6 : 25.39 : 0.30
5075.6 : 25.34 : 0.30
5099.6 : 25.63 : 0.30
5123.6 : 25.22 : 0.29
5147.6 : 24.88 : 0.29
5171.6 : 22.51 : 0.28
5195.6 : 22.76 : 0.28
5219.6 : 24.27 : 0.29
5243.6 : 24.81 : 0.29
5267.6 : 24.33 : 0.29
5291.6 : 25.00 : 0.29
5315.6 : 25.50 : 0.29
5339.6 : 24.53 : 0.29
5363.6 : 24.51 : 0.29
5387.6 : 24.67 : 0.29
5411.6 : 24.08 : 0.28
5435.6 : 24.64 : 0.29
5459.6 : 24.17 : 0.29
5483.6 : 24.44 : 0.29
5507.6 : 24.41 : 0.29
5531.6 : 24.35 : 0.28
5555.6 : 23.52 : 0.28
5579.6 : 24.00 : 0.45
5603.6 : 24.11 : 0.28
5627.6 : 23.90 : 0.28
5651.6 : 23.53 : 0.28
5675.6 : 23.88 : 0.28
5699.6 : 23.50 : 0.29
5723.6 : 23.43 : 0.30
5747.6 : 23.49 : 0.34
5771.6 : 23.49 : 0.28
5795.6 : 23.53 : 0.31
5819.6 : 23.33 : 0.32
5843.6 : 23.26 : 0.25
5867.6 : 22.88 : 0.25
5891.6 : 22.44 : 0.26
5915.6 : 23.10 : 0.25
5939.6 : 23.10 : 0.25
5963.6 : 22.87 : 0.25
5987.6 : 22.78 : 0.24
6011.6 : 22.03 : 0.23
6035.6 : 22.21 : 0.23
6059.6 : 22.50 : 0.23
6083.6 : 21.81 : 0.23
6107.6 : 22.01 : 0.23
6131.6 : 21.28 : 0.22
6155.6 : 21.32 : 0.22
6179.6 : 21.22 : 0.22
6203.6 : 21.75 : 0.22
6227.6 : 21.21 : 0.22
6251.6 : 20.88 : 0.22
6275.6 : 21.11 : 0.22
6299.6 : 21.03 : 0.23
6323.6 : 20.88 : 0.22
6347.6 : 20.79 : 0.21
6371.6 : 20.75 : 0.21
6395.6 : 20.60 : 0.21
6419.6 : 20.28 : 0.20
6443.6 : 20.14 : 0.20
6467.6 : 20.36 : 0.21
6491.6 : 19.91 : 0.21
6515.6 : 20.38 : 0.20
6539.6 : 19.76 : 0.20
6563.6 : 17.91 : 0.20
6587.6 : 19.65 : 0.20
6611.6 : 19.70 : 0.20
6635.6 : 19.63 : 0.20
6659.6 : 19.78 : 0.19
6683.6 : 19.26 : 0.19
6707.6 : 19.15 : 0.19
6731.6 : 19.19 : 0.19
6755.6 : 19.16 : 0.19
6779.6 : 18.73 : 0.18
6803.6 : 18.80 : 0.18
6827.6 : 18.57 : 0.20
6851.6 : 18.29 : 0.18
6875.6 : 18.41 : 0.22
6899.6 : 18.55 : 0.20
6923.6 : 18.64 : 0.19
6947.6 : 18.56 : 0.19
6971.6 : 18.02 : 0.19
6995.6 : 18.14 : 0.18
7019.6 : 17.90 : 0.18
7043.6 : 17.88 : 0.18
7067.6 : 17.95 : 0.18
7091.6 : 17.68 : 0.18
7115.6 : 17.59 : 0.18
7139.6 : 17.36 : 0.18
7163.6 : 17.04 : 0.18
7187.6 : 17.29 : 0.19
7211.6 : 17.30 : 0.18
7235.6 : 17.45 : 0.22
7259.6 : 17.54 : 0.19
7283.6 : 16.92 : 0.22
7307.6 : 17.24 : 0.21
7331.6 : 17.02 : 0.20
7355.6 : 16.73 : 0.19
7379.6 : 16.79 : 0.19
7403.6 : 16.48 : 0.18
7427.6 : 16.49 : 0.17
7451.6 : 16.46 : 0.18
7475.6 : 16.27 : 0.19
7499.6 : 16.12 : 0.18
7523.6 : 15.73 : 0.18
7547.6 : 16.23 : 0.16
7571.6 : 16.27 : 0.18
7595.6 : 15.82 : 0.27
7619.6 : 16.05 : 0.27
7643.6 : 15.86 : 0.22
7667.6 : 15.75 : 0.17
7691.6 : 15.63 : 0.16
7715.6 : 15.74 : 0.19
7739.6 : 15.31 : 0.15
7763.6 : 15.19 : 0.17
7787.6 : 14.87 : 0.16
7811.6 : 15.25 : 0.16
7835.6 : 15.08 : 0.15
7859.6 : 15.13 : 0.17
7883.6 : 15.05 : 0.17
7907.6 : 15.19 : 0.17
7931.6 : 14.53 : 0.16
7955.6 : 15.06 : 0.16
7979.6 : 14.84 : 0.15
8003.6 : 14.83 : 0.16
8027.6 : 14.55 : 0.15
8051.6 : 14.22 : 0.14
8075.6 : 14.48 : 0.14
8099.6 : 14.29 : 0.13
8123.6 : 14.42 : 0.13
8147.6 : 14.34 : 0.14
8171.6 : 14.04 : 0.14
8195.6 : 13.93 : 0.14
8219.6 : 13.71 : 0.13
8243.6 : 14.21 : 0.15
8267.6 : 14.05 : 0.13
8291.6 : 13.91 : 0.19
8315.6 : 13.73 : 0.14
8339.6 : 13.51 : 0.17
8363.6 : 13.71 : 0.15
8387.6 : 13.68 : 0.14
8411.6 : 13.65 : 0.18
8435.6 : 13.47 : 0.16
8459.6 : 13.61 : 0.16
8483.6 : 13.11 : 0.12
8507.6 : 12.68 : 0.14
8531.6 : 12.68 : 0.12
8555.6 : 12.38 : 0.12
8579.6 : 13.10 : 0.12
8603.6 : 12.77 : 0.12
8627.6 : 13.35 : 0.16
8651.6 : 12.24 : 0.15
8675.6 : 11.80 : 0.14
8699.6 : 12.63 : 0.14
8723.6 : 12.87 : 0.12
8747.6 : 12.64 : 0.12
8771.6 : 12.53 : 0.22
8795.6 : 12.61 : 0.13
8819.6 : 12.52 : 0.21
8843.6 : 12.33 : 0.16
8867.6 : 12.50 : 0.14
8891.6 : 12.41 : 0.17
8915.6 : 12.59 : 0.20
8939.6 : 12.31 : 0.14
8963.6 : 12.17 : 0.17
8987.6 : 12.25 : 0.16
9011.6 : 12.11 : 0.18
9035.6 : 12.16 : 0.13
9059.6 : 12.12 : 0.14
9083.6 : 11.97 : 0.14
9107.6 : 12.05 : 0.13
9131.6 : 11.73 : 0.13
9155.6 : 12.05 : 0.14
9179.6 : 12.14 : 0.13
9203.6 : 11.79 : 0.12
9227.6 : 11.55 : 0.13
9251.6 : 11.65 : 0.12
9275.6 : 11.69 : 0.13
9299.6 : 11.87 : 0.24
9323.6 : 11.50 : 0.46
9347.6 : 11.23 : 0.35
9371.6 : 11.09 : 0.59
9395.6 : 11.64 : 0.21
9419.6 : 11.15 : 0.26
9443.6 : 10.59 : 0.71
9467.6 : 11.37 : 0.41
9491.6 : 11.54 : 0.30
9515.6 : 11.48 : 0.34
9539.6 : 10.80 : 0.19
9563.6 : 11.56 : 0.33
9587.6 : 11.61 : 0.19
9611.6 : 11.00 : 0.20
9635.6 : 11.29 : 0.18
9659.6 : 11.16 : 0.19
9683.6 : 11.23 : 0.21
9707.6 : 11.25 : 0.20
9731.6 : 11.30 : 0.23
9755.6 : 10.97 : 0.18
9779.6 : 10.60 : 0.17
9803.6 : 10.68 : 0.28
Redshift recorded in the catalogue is 0.000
